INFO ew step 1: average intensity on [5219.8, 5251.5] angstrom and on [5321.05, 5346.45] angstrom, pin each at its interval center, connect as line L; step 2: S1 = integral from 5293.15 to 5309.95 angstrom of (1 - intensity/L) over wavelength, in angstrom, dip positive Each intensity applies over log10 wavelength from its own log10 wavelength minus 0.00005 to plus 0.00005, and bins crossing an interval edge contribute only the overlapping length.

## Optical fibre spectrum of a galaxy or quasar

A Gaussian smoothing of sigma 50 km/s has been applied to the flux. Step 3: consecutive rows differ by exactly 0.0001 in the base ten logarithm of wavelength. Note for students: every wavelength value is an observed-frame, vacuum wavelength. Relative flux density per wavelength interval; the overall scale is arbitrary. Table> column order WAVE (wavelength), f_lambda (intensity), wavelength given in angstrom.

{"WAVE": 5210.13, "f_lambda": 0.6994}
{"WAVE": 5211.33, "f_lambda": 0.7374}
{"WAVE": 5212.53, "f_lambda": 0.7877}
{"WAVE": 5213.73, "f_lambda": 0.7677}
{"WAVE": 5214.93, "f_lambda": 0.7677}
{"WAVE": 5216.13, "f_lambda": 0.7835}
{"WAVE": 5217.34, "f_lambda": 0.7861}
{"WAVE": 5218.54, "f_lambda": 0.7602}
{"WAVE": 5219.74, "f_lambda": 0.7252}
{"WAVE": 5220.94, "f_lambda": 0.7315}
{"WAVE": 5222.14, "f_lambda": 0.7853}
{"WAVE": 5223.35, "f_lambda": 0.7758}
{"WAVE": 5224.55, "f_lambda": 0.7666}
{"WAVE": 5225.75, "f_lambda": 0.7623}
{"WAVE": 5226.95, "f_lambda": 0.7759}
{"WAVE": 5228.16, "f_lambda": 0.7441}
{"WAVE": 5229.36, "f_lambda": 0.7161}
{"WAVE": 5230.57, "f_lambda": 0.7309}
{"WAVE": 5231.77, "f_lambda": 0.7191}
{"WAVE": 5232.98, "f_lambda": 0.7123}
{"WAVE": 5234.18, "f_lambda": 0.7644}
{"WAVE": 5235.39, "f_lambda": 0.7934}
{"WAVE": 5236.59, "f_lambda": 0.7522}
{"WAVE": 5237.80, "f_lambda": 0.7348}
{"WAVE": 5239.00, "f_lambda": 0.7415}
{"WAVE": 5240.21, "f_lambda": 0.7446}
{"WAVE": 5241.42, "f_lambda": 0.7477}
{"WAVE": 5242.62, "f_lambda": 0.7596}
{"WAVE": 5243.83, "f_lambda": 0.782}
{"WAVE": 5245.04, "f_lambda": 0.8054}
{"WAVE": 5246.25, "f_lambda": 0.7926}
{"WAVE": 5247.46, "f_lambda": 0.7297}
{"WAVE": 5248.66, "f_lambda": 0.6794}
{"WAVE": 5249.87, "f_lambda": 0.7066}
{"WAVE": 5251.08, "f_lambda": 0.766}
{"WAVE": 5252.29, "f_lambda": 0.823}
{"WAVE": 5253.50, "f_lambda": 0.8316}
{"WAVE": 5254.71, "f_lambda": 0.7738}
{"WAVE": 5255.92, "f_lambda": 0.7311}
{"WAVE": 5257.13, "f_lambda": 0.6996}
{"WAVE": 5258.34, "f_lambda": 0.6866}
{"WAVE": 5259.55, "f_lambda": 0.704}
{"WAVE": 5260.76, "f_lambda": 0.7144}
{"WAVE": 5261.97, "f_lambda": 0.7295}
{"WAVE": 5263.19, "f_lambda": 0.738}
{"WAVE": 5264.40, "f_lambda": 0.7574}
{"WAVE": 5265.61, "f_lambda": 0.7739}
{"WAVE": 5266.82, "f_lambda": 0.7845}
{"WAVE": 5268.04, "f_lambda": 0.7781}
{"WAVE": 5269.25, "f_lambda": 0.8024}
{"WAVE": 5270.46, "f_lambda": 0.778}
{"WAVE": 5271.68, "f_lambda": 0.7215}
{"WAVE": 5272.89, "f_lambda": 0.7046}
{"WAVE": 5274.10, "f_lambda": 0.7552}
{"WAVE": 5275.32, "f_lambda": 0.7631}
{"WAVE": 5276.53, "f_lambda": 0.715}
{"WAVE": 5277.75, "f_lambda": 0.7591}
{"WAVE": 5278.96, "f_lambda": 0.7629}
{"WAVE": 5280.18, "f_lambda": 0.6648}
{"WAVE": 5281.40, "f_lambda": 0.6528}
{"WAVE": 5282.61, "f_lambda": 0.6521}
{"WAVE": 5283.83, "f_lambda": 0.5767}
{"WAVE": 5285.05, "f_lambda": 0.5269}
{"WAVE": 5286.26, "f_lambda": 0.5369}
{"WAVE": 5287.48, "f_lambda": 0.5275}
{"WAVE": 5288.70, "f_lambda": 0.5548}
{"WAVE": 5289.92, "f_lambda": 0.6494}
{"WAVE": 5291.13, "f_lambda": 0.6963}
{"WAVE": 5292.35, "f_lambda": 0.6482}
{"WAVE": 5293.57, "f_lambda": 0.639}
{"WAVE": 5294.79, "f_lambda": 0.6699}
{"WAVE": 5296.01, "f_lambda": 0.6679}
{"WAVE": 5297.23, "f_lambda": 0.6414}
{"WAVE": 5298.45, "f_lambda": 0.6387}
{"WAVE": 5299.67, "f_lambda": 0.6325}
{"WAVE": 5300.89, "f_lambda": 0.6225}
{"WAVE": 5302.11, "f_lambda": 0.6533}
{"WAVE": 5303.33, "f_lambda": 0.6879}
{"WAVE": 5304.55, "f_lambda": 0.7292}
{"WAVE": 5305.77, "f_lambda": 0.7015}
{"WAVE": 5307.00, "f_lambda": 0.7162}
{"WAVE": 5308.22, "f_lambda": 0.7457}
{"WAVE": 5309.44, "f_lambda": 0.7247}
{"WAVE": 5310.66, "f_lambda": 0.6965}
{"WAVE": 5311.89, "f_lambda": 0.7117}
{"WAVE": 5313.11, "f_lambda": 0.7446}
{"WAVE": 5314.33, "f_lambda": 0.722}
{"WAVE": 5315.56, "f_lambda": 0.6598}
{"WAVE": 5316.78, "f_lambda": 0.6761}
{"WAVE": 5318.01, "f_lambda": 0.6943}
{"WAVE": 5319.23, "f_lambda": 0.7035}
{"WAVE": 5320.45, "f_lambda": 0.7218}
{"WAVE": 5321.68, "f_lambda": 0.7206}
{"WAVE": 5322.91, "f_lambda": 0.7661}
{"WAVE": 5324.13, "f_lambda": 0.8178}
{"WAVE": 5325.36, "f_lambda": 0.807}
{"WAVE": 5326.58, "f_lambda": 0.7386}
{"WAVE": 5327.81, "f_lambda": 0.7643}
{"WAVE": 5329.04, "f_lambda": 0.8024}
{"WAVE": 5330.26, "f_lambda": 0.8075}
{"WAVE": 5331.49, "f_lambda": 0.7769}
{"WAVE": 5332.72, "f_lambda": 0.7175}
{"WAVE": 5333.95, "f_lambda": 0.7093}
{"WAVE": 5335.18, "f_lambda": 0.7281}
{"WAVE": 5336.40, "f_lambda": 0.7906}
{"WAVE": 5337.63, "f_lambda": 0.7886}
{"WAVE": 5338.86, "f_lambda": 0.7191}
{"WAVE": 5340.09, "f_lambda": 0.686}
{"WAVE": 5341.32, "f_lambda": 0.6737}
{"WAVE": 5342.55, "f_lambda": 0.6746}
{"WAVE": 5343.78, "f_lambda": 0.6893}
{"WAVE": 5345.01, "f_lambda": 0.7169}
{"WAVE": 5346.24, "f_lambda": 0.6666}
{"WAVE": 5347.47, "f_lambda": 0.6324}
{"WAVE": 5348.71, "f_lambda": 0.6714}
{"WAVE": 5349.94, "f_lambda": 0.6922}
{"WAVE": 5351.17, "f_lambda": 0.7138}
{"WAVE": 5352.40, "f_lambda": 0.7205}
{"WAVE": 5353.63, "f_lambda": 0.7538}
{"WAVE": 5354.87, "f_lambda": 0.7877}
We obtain 1.5 angstrom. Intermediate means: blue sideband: 0.75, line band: 0.677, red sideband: 0.742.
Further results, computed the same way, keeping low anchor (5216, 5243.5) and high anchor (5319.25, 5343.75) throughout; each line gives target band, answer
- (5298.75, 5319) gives 1.4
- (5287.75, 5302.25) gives 2.1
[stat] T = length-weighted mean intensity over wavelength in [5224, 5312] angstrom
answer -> 0.713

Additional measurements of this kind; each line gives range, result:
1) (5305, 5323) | 0.712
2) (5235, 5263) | 0.749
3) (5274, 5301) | 0.649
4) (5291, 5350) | 0.708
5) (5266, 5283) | 0.737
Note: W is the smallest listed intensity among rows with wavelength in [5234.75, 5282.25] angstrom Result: 0.6528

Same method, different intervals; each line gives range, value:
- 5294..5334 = 0.6225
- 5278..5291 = 0.5269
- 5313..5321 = 0.6598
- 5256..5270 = 0.6866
